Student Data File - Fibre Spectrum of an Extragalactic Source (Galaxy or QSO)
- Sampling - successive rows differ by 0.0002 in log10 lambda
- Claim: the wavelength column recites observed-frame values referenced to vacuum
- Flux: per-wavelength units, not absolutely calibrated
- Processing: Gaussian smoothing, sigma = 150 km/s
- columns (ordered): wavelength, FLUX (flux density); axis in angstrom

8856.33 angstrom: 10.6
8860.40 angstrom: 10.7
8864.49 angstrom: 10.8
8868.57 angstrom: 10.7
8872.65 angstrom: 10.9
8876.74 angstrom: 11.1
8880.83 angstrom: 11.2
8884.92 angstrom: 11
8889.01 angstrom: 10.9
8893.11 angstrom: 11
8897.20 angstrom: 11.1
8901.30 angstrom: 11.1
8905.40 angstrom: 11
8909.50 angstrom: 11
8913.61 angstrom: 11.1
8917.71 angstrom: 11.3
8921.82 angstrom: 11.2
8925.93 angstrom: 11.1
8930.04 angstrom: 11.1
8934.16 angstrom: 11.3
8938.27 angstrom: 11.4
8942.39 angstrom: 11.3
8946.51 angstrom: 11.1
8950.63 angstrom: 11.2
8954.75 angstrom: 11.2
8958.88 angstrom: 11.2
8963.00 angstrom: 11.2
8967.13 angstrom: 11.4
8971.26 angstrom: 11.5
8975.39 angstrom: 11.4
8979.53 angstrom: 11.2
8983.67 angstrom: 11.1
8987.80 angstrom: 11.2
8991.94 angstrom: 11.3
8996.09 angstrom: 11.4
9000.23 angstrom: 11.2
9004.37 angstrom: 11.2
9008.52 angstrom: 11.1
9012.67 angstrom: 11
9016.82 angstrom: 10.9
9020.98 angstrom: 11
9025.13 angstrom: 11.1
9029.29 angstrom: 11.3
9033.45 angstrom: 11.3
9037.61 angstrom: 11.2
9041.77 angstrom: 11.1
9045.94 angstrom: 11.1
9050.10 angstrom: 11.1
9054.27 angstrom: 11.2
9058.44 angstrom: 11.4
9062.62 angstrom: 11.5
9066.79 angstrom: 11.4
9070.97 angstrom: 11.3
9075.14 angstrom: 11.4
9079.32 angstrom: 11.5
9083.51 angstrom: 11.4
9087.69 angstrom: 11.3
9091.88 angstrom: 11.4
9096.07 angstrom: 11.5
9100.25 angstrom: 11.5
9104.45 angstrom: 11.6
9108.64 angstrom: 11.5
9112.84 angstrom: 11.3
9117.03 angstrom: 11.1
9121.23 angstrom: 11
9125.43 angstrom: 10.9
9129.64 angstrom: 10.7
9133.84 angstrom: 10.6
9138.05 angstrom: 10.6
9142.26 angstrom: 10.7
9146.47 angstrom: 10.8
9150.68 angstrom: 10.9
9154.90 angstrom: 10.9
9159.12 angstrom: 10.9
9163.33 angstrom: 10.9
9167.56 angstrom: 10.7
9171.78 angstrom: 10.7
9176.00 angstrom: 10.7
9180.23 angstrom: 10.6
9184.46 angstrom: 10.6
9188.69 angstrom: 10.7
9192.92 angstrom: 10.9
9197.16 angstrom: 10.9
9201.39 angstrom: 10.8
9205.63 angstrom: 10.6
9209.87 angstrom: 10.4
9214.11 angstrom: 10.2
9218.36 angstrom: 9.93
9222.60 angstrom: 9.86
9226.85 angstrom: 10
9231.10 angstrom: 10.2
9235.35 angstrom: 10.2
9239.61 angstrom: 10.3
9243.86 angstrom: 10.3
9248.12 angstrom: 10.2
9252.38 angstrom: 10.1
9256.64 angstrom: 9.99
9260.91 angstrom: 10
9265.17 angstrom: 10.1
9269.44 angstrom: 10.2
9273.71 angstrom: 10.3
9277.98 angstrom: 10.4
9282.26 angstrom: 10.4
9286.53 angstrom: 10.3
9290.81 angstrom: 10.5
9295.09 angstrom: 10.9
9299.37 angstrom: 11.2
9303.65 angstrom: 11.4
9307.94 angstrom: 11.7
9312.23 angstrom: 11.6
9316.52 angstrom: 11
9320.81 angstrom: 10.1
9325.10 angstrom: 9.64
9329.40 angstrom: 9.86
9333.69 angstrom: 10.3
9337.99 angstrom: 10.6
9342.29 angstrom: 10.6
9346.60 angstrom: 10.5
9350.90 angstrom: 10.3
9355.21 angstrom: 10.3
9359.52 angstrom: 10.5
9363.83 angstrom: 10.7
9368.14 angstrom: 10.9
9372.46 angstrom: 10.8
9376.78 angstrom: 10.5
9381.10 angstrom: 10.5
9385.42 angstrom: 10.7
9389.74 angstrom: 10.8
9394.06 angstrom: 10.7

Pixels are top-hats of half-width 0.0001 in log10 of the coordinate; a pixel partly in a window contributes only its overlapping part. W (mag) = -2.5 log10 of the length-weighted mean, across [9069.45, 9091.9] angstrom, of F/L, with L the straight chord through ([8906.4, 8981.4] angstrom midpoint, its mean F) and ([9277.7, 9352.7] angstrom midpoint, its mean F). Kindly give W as -0.04 mag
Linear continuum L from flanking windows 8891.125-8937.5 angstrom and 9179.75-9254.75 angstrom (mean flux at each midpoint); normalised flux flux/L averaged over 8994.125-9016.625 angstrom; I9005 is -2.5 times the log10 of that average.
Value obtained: -0.026 mag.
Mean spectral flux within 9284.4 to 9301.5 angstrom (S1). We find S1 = 10.7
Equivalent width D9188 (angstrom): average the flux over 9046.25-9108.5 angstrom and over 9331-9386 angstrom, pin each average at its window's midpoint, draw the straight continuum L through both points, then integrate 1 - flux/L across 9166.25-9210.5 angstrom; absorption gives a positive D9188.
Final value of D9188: 1.4 angstrom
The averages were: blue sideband 11.4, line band 10.7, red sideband 10.5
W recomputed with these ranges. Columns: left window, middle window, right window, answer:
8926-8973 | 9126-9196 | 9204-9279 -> -0.028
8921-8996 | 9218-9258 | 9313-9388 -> 0.061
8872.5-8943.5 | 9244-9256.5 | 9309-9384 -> 0.053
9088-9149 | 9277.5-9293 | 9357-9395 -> 0.043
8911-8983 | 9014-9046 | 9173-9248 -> -0.014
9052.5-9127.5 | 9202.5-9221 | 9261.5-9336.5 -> 0.061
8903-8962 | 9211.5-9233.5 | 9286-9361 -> 0.076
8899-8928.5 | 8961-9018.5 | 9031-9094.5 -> -0.001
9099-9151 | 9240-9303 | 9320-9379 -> 0.025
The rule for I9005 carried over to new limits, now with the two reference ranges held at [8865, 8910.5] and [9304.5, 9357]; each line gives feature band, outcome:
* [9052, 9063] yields -0.049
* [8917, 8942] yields -0.027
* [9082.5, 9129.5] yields -0.050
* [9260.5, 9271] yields 0.054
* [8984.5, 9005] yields -0.036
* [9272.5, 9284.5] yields 0.025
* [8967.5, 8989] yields -0.038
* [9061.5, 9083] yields -0.059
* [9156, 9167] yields -0.014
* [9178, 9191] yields 0.007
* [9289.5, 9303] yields -0.036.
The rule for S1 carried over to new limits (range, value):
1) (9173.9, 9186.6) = 10.6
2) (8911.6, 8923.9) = 11.2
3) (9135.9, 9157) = 10.8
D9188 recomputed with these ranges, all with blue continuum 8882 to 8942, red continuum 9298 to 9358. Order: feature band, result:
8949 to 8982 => -0.7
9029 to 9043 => -0.3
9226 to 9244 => 0.9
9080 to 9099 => -0.9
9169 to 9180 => 0.1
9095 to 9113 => -1.0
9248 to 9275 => 1.5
